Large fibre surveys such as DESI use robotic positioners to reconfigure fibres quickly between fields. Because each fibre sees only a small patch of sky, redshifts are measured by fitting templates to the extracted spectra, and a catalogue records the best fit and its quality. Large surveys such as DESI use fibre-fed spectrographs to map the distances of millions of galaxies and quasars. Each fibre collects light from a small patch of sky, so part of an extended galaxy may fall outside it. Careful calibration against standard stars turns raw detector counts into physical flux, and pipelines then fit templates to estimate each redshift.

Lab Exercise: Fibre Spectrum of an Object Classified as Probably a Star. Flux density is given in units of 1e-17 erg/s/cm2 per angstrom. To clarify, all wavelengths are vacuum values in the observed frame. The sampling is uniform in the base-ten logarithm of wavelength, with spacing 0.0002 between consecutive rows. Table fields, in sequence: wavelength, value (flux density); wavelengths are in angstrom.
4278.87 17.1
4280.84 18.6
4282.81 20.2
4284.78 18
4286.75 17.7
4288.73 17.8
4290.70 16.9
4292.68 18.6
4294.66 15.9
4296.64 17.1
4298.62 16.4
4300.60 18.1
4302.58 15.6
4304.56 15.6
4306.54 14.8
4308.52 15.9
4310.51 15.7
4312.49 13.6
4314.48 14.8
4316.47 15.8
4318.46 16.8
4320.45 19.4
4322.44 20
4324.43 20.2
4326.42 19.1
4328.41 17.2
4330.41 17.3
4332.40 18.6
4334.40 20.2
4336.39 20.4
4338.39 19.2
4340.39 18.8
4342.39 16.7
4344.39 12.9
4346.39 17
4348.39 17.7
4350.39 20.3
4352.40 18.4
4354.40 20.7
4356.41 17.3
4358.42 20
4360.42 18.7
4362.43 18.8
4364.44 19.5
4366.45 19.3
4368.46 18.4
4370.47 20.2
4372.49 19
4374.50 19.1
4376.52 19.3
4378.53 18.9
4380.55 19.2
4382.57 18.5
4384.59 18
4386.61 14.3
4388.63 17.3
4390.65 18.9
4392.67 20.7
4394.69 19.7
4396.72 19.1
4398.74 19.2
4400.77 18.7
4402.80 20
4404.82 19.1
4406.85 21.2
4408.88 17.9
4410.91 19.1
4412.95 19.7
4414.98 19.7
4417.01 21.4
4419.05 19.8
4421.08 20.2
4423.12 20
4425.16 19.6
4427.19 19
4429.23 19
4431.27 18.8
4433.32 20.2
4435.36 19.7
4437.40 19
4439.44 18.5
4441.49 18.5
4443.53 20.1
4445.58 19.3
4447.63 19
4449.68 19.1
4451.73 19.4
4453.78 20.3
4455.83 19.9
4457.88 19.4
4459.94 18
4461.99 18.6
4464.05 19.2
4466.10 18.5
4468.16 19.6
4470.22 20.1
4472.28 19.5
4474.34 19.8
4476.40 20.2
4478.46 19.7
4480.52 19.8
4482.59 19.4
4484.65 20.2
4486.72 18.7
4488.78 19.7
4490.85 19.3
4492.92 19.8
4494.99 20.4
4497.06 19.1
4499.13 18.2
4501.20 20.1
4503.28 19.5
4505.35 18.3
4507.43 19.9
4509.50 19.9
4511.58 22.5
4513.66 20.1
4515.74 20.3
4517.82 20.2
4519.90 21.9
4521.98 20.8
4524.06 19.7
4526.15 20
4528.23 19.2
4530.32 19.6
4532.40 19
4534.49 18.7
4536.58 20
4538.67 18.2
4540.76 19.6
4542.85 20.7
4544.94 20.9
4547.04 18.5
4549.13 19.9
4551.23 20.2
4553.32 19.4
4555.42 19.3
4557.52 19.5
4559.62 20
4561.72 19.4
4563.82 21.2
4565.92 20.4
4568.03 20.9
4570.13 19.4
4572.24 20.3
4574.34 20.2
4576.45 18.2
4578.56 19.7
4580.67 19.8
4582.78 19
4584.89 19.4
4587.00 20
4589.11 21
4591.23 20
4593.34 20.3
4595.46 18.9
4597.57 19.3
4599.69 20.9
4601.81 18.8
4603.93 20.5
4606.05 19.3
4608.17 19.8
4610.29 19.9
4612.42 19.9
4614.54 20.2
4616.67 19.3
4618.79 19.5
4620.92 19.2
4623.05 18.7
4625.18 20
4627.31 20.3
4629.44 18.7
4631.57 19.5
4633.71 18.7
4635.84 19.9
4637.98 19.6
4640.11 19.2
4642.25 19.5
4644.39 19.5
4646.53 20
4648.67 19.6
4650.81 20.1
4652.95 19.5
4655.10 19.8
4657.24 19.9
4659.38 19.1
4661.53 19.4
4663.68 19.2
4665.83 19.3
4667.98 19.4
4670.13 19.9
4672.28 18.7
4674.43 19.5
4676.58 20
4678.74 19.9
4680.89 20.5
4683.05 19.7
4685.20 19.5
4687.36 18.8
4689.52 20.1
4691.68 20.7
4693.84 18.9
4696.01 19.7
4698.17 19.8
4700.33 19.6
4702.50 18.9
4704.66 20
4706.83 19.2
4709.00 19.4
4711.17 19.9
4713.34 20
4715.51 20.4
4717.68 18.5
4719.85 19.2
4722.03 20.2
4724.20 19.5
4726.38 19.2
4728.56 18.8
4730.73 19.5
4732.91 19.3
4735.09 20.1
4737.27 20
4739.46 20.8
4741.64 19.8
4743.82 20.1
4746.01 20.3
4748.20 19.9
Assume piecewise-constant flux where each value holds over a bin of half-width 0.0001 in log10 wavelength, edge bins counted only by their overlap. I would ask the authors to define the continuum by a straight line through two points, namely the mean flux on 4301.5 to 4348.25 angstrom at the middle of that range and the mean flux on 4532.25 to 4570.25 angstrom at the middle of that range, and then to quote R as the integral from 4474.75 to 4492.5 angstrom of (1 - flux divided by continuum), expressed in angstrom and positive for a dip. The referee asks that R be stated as -0.6 angstrom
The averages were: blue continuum 17.2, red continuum 19.8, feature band 19.6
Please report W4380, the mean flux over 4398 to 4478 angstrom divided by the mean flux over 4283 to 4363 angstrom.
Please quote 1.10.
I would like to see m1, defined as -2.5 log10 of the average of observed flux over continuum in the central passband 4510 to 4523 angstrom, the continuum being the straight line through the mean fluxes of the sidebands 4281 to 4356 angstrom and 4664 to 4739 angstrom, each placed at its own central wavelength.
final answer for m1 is -0.13 mag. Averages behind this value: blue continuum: 17.6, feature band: 20.9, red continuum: 19.6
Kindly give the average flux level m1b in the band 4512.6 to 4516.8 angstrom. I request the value 20.2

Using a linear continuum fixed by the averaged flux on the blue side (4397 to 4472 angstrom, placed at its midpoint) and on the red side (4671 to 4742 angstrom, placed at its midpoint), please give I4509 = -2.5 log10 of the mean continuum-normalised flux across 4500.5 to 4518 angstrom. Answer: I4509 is -0.03 mag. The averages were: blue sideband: 19.4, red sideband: 19.6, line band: 20.1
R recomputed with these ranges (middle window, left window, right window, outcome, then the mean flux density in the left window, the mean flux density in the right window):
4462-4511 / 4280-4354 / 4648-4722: -2.8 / 17.5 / 19.6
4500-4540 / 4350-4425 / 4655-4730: -1.1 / 19.2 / 19.6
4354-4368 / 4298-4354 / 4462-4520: -0.9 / 17.4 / 19.7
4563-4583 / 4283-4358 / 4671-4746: -1.1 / 17.5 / 19.7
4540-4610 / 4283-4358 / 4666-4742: -3.4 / 17.5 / 19.6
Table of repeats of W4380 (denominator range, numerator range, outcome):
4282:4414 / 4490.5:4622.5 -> 1.09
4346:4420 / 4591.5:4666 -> 1.03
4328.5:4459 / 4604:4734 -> 1.03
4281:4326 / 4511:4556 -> 1.17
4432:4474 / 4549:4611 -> 1.03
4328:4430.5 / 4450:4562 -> 1.04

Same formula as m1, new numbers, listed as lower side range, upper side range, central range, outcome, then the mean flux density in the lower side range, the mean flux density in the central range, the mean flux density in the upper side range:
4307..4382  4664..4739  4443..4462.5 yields -0.04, 18.2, 19.3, 19.6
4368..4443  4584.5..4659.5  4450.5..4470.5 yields 0.00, 19.2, 19.3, 19.7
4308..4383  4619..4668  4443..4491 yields -0.04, 18.2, 19.4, 19.5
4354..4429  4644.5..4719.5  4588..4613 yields -0.02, 19.2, 19.9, 19.6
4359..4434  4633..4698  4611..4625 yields 0.00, 19.2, 19.5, 19.6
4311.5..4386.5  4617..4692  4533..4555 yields -0.03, 18.3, 19.6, 19.6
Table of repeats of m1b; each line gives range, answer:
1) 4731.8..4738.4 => 19.8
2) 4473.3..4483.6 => 19.8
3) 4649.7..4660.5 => 19.7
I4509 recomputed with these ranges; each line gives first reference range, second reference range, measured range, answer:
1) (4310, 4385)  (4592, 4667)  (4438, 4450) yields -0.019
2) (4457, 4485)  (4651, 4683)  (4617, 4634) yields 0.011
